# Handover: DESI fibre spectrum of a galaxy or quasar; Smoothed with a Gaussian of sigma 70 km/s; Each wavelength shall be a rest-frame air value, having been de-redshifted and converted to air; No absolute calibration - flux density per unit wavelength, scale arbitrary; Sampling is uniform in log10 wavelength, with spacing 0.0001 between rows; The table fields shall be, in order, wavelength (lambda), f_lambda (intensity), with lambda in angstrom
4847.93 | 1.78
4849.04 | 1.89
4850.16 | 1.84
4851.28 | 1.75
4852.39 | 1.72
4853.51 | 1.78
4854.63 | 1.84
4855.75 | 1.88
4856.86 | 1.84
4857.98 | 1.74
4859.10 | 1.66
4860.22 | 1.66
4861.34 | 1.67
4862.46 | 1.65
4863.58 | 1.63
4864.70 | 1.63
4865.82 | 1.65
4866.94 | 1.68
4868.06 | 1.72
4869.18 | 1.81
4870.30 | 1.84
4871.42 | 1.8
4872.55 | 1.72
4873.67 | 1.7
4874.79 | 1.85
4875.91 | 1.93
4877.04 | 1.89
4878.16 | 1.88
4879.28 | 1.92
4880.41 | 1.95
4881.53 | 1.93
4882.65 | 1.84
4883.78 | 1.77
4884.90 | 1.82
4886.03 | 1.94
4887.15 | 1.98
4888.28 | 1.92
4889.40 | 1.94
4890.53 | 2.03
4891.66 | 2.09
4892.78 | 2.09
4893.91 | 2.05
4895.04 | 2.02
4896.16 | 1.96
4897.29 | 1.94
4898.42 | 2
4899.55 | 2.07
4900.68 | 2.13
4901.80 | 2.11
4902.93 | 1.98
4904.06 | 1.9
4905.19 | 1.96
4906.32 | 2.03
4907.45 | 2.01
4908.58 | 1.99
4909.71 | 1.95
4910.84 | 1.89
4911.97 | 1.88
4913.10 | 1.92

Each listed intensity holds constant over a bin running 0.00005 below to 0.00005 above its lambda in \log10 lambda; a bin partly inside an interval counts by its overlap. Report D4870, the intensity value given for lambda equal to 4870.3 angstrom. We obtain 1.84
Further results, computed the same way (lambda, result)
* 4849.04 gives 1.89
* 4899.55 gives 2.07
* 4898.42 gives 2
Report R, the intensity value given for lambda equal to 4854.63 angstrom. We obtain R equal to 1.84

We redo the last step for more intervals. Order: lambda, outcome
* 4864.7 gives 1.63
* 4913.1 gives 1.92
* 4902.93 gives 1.98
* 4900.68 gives 2.13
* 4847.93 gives 1.78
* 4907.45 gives 2.01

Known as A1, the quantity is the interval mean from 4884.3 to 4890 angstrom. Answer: 1.92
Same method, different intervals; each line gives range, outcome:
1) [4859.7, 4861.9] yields 1.66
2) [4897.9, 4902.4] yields 2.08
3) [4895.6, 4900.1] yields 1.99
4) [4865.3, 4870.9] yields 1.74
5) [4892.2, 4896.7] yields 2.03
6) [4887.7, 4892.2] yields 1.99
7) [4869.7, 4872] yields 1.82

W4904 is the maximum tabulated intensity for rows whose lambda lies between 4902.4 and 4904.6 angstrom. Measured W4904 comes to 1.98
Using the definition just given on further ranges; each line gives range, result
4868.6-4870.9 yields 1.84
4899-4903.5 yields 2.13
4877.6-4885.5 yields 1.95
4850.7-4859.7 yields 1.88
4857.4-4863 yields 1.74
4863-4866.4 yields 1.65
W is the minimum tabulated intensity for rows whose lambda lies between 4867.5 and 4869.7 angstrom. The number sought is 1.72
